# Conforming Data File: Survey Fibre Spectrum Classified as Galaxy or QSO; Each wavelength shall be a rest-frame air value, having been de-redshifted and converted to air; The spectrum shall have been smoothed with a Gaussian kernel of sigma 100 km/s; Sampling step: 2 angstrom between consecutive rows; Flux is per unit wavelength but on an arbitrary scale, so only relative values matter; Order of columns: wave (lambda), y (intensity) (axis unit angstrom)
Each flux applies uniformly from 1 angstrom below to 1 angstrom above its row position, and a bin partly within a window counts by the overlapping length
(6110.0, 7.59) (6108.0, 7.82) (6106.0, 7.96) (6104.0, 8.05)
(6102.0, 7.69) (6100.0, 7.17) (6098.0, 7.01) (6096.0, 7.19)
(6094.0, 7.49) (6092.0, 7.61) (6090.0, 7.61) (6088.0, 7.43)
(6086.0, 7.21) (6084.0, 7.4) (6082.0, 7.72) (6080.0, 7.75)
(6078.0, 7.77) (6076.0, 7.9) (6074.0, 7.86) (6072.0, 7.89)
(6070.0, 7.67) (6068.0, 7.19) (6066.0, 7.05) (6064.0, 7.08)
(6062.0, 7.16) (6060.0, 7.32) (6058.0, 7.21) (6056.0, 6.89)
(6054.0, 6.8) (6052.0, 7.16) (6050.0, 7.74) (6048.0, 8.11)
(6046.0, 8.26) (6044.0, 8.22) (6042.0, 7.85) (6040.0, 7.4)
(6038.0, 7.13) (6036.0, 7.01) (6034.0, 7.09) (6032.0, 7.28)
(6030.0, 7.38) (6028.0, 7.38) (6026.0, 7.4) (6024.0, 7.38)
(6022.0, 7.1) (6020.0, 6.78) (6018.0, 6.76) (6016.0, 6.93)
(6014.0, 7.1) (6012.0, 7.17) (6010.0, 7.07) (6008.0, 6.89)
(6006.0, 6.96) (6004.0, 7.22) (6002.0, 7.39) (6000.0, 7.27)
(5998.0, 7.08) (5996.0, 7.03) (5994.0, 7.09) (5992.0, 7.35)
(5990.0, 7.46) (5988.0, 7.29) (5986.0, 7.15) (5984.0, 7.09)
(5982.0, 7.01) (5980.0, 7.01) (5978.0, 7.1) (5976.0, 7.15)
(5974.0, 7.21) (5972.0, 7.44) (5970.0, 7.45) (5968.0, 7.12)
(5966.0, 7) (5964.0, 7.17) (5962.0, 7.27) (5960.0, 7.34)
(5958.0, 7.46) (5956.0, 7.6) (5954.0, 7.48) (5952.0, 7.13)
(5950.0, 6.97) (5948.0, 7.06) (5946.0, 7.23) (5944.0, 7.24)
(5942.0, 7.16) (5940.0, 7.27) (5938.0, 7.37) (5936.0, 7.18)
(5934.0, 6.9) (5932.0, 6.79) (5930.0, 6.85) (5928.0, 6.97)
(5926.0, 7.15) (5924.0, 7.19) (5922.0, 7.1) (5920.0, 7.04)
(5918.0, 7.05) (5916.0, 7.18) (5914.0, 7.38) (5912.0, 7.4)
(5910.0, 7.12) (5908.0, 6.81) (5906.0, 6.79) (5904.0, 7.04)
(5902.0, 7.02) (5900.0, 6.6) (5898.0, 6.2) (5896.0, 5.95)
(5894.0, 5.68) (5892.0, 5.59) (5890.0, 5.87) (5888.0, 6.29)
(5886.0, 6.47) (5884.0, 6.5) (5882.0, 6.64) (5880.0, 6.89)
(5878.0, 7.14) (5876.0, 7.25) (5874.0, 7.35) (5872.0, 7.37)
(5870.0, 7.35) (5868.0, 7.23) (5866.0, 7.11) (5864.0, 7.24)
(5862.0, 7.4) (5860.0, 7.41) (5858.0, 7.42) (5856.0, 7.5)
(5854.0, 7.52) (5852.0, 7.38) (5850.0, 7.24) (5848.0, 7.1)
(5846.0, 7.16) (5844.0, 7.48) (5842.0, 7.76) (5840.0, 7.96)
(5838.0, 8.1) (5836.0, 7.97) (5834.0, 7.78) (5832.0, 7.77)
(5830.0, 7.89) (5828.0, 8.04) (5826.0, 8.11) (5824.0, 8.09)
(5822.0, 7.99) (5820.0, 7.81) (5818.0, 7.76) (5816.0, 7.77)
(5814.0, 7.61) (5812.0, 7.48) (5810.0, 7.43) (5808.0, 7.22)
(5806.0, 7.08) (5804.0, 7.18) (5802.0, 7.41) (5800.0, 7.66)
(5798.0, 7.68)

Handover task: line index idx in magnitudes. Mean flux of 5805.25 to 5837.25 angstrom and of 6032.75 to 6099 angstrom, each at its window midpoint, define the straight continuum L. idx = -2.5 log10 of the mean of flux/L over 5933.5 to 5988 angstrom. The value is 0.05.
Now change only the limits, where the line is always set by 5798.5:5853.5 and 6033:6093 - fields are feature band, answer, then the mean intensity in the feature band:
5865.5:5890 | 0.103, 6.92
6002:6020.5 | 0.075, 7.01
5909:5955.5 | 0.063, 7.14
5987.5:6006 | 0.044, 7.23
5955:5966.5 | 0.034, 7.32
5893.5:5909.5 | 0.159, 6.56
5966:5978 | 0.045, 7.24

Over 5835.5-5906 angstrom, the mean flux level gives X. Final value 7.02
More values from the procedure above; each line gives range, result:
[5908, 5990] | 7.18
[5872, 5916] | 6.69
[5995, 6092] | 7.35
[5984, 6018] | 7.14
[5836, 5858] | 7.54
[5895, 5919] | 6.88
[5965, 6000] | 7.18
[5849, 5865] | 7.39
